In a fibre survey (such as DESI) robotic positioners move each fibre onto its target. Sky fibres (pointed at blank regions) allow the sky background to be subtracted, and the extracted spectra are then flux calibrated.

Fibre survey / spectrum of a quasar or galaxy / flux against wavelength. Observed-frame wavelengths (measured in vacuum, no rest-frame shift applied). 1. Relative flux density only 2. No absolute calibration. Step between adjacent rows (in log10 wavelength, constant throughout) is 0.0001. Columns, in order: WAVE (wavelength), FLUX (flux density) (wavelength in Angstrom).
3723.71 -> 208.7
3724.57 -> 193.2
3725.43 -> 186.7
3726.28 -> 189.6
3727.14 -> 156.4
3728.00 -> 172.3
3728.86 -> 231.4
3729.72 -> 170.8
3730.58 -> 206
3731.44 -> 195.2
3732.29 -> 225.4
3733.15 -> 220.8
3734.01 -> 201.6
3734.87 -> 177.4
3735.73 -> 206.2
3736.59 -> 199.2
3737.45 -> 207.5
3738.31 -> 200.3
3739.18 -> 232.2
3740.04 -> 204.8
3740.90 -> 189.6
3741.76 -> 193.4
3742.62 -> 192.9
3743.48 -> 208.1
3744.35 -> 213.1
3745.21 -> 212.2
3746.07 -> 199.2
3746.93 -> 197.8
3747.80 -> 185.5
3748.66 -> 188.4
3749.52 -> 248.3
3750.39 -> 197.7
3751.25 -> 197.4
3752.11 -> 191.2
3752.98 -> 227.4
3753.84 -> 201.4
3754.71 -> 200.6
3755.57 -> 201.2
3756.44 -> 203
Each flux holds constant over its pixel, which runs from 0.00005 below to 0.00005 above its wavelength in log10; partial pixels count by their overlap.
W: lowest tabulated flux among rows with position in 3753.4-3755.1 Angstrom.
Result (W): 200.6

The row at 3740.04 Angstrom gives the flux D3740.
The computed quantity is 204.8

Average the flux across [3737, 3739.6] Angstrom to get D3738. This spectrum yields 212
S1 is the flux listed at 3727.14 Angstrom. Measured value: 156.4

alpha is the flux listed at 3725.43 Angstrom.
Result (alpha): 186.7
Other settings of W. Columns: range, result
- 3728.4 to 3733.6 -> 170.8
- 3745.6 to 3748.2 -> 185.5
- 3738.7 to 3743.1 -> 189.6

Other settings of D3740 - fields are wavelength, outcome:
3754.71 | 200.6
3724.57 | 193.2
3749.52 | 248.3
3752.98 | 227.4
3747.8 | 185.5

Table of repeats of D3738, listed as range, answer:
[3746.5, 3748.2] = 191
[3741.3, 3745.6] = 204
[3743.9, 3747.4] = 205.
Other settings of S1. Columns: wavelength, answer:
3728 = 172.3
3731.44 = 195.2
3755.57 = 201.2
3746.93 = 197.8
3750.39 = 197.7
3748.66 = 188.4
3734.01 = 201.6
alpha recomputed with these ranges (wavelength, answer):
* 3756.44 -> 203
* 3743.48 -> 208.1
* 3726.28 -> 189.6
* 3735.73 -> 206.2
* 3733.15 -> 220.8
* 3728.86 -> 231.4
